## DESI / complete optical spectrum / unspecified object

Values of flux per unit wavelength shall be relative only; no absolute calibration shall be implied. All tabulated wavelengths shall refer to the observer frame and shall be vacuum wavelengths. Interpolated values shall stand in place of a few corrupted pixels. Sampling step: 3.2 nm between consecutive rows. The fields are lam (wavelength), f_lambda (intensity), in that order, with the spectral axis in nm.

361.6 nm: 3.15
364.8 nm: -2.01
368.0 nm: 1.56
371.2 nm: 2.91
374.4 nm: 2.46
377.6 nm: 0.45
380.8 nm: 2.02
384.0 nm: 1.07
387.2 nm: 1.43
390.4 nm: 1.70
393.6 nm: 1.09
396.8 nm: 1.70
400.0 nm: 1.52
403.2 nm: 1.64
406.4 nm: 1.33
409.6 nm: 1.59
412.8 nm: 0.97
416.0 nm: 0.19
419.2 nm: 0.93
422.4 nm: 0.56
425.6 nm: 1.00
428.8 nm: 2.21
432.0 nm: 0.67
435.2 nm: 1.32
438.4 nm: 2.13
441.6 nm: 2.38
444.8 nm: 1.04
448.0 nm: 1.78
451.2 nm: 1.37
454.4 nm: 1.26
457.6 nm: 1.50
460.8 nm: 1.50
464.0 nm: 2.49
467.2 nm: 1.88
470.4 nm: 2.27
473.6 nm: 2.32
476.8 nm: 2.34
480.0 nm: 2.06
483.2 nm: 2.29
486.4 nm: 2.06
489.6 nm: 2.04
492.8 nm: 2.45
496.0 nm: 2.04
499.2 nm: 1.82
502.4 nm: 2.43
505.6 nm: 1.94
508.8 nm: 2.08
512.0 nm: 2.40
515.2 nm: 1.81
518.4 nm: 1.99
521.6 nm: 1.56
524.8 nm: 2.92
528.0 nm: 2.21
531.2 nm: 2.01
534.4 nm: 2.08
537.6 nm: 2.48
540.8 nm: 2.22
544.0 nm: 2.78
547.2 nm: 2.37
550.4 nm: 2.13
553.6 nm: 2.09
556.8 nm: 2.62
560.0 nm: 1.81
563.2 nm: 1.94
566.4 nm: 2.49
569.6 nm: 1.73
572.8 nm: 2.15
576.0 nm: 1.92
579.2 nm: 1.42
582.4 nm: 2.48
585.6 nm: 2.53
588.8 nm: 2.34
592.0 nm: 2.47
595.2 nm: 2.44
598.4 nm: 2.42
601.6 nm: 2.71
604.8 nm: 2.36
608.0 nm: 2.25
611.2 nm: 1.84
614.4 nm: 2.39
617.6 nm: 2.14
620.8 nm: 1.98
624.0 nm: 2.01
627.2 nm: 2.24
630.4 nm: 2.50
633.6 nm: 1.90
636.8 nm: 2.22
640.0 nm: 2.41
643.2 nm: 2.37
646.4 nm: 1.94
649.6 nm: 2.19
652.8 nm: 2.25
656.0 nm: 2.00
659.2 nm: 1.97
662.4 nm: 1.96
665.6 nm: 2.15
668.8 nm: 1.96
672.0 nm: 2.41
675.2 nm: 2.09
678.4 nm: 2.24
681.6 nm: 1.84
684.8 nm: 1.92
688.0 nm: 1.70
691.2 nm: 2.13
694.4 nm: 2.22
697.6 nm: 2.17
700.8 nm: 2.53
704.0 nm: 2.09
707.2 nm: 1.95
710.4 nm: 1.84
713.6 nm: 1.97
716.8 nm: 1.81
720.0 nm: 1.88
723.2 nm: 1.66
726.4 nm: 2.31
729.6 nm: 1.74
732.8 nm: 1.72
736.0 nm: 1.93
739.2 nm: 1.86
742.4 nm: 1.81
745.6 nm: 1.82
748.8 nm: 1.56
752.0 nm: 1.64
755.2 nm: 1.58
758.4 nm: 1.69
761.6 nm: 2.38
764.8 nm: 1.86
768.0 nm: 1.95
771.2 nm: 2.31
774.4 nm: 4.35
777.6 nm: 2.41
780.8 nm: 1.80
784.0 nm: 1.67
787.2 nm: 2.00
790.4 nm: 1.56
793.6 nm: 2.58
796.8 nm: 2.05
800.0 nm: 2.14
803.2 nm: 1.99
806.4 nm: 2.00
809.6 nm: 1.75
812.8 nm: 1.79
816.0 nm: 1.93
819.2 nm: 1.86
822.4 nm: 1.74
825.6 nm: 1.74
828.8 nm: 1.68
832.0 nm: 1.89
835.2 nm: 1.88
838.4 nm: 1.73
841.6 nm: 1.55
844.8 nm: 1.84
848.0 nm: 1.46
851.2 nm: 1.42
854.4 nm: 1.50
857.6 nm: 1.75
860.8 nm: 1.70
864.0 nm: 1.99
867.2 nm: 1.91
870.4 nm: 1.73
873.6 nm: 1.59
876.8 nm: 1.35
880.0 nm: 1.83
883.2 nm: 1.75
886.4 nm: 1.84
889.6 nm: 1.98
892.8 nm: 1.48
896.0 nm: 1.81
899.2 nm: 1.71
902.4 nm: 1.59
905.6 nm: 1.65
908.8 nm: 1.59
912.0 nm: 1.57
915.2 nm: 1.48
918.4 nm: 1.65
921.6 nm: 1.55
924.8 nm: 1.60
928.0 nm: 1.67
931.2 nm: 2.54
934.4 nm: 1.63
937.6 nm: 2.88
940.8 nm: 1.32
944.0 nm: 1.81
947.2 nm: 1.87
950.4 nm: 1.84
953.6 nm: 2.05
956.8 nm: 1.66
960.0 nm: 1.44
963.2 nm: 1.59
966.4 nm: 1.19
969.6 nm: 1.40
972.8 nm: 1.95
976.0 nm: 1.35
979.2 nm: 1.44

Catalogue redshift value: 0.18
